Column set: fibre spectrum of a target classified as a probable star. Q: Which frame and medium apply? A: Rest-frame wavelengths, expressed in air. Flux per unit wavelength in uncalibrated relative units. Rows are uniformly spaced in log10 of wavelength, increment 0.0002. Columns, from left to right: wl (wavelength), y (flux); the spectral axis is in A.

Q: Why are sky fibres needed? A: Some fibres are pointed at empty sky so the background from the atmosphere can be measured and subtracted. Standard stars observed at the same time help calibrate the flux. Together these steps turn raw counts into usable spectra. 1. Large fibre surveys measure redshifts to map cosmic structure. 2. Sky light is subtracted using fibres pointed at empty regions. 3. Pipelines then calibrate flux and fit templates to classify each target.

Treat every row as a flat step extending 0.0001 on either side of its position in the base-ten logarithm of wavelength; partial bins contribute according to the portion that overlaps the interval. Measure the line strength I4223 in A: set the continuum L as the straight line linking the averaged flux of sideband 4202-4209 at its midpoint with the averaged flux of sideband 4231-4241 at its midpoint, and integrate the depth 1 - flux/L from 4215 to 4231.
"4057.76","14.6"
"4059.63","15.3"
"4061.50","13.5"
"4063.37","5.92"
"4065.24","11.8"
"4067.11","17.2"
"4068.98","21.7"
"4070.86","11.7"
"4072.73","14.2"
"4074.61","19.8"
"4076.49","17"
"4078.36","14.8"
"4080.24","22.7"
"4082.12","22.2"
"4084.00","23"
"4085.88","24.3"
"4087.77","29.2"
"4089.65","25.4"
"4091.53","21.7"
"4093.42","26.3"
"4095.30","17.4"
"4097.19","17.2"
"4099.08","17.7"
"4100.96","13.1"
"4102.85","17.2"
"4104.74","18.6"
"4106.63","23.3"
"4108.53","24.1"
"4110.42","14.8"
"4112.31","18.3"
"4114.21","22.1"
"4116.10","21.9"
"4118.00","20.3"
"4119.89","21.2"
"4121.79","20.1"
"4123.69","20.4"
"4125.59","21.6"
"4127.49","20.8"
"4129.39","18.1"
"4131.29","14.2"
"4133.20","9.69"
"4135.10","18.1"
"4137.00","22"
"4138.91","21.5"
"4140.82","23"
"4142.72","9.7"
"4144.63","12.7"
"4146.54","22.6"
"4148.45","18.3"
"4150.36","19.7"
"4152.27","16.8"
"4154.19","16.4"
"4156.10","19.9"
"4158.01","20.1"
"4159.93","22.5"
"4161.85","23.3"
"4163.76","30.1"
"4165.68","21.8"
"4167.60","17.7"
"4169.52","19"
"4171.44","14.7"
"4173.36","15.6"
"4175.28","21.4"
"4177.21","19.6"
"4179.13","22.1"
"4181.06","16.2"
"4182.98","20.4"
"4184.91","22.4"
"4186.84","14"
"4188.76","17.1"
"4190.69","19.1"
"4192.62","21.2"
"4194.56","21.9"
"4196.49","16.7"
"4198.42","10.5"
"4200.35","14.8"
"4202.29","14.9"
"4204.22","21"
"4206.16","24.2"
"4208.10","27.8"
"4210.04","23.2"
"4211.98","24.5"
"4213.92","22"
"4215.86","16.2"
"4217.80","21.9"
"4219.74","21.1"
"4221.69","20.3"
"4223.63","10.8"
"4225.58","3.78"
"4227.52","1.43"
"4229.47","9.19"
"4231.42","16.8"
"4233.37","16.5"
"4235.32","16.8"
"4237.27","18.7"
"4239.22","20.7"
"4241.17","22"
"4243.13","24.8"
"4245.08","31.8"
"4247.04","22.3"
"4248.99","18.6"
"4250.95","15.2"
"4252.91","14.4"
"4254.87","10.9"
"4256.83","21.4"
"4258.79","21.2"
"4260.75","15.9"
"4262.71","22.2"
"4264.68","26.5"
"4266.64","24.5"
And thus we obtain 5.6 A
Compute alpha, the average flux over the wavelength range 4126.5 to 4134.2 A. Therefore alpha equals 15.7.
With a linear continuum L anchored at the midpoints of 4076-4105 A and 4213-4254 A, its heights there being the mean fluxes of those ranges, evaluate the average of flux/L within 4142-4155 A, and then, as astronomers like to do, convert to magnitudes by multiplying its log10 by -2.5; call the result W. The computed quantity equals 0.15 mag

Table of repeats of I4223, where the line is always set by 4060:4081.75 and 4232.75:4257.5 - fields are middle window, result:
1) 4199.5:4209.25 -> -1.04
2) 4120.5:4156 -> -2.08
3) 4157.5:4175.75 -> -2.89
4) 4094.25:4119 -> -3.74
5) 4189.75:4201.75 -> 0.76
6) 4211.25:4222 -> -1.16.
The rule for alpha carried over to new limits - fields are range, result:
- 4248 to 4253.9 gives 16.1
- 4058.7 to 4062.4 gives 14.4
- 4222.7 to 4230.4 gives 6.26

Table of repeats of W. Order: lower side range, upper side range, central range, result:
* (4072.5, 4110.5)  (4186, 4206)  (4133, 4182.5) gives -0.04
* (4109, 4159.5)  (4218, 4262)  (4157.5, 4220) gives -0.12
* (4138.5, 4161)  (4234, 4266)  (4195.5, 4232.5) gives 0.16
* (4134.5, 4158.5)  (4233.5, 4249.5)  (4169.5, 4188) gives 0.06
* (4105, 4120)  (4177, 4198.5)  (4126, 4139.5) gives 0.13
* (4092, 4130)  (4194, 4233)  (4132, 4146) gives 0.14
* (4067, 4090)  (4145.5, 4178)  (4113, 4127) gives -0.05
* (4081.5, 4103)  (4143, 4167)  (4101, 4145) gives 0.10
